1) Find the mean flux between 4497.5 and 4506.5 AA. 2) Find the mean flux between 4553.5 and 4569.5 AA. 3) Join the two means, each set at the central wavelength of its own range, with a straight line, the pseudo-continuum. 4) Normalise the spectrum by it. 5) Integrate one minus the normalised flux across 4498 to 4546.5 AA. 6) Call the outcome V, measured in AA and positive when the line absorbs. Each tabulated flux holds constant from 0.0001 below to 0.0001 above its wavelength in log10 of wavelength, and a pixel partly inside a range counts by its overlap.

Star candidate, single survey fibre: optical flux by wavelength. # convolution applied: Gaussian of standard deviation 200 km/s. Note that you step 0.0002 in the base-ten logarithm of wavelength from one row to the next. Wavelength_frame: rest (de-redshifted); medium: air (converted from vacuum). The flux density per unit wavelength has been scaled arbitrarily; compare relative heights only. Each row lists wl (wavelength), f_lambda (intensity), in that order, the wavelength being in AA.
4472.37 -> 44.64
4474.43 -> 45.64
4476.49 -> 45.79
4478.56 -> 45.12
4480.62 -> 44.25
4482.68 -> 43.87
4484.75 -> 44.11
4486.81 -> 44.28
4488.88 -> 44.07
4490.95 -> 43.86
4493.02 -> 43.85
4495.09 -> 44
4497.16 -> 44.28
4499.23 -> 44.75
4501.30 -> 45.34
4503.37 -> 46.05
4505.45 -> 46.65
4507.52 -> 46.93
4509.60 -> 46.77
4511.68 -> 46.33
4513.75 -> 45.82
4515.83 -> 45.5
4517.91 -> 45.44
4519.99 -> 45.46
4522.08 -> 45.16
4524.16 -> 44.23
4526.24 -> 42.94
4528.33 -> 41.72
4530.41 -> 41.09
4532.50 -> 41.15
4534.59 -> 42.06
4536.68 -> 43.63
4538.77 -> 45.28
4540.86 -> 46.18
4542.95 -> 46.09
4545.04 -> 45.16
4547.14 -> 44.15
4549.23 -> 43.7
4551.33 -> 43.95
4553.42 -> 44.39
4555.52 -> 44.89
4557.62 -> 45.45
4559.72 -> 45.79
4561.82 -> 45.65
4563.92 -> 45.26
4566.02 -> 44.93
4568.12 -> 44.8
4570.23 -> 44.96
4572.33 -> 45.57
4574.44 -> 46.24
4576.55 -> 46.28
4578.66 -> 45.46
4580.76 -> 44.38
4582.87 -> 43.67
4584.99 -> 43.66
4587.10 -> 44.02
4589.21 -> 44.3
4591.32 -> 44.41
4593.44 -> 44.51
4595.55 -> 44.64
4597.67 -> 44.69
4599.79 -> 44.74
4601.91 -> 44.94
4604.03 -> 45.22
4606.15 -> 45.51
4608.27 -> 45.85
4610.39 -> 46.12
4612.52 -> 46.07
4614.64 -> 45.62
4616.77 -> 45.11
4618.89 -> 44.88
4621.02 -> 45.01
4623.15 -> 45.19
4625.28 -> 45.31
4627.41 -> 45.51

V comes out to 0.8 AA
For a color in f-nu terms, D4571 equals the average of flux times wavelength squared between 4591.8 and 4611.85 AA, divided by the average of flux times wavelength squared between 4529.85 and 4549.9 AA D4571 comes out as 1.06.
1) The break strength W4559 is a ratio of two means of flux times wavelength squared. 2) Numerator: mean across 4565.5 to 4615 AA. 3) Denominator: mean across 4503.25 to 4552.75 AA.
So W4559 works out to 1.04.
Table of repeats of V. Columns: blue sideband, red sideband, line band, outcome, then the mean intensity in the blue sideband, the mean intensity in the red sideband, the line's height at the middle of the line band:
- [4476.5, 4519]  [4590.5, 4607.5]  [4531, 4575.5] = 0.26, 45.1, 44.8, 45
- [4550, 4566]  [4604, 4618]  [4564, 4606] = 0.48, 45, 45.7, 45.4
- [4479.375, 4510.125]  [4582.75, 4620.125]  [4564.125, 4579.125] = -0.19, 44.8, 44.9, 44.9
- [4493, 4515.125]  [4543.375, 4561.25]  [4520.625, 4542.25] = 0.81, 45.6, 44.8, 45.1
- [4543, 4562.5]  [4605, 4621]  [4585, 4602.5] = 0.33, 44.8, 45.6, 45.3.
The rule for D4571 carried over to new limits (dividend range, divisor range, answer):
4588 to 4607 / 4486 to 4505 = 1.05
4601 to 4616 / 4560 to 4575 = 1.02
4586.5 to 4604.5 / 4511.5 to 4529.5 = 1.03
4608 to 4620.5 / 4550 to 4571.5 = 1.04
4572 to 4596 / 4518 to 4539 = 1.06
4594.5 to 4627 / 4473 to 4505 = 1.07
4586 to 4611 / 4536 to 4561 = 1.02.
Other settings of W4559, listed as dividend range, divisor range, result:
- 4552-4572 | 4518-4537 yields 1.06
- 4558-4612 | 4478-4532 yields 1.04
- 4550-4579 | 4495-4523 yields 1.02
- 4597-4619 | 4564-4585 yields 1.02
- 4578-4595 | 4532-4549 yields 1.02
